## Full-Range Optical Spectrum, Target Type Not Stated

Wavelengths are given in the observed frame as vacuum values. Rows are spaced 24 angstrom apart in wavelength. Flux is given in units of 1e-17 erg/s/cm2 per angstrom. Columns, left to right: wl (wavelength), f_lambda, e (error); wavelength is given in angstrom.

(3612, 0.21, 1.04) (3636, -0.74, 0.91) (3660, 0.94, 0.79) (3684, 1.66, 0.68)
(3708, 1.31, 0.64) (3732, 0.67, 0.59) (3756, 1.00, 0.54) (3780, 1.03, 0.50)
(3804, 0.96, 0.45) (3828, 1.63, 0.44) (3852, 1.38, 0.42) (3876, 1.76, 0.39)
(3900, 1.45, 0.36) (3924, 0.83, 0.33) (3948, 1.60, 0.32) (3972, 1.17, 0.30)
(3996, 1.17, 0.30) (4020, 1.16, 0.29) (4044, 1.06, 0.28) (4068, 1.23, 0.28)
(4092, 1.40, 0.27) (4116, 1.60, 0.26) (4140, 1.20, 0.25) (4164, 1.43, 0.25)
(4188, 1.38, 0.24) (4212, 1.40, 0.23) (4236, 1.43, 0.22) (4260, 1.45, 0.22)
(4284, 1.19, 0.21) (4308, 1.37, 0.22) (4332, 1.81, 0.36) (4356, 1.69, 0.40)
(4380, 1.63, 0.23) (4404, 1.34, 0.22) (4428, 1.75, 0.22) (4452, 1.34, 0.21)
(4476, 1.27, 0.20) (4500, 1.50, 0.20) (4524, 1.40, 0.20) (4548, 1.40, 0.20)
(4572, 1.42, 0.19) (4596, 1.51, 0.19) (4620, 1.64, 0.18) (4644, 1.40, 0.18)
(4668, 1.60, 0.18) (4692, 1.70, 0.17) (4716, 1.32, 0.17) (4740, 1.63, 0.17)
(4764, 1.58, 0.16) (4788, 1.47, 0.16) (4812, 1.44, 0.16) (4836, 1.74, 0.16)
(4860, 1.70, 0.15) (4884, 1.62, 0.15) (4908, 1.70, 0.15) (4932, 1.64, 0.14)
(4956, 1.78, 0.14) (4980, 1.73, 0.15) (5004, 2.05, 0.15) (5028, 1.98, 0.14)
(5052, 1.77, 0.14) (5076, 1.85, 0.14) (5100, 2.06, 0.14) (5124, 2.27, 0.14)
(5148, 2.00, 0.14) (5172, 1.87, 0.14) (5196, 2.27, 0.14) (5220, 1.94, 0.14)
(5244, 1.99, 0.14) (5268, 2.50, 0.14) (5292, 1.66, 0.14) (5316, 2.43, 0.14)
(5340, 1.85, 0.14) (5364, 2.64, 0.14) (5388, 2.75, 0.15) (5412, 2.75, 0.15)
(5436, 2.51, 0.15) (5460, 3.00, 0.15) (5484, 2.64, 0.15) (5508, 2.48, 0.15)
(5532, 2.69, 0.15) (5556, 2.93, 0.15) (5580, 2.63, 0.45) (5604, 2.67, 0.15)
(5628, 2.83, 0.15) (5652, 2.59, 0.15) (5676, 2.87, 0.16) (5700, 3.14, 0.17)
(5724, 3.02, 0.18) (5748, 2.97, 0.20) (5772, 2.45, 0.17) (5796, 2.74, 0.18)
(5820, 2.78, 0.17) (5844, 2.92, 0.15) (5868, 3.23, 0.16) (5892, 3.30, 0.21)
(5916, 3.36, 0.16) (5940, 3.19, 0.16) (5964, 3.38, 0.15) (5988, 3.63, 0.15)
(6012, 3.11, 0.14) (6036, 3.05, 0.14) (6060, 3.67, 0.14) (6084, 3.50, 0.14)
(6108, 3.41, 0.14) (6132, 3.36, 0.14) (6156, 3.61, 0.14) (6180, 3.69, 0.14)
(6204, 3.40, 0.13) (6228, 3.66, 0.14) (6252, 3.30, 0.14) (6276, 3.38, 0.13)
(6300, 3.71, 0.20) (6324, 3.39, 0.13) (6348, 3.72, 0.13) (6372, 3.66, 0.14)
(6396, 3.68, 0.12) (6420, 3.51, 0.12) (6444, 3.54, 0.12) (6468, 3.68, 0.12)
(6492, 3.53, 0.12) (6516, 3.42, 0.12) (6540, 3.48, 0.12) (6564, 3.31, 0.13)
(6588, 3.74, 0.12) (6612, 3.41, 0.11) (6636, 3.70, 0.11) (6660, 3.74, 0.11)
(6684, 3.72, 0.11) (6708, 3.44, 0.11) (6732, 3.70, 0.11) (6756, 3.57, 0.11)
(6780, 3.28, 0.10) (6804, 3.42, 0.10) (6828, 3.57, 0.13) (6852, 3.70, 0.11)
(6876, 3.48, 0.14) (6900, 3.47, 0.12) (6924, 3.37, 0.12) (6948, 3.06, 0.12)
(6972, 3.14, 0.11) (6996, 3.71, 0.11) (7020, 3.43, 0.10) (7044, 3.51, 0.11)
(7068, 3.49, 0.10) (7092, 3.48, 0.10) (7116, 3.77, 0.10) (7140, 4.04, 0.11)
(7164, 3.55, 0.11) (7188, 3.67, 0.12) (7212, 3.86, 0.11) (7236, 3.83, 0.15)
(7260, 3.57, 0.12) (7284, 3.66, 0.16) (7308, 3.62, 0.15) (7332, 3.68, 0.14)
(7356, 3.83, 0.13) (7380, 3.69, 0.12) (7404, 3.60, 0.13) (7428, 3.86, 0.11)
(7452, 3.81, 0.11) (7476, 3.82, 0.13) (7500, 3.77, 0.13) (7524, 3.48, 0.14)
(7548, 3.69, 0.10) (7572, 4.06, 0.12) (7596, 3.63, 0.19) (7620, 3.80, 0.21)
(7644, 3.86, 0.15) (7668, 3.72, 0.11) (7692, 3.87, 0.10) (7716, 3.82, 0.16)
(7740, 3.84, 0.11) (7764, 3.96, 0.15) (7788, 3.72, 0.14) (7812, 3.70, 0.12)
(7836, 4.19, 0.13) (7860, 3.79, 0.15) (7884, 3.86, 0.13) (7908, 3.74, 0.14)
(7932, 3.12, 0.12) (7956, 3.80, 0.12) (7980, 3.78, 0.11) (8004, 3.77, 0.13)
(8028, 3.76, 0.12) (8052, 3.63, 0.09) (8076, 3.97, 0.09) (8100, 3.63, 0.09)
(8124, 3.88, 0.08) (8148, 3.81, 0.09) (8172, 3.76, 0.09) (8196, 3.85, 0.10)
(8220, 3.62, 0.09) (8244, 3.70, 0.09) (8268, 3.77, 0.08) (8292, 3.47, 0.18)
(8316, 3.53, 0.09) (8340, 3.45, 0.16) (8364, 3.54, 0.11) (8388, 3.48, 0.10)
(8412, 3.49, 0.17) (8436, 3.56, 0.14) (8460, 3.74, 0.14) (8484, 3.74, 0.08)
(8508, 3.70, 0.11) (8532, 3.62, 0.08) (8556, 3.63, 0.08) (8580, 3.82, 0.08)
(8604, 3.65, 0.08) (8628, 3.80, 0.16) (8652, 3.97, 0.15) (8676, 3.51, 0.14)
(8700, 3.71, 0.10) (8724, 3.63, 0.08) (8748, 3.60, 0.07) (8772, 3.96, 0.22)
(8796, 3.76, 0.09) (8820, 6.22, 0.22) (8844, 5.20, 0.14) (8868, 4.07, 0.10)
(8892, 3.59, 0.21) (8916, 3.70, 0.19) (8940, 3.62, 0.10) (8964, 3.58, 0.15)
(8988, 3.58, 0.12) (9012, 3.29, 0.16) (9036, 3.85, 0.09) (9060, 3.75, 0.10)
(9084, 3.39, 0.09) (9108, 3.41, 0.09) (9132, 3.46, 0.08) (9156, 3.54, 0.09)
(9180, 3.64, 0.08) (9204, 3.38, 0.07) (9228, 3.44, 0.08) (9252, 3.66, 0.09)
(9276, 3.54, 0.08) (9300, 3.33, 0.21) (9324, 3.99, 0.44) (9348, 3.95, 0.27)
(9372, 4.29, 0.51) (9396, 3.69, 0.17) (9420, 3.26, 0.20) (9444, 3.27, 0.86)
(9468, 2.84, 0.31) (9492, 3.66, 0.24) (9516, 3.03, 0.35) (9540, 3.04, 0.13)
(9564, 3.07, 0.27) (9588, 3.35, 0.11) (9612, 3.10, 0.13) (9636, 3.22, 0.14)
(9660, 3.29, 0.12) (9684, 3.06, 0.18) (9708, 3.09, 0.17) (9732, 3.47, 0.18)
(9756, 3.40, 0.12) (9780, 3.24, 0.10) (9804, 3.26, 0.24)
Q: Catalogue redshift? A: 0.344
